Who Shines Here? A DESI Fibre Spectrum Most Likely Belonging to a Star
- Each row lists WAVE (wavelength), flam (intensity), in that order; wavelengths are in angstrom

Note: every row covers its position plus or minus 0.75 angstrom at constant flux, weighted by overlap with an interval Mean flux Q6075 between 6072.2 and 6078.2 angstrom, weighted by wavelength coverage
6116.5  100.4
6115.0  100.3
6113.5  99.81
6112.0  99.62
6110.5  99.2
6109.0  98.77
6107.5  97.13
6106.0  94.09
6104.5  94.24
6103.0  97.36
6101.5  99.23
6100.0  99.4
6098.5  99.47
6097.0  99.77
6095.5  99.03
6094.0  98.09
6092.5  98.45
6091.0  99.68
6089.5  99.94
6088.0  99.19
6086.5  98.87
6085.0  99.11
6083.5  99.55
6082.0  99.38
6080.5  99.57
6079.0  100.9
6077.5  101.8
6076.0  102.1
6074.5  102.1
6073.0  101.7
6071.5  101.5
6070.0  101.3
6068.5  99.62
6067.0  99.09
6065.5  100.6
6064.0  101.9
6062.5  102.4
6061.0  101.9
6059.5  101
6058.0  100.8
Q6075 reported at 102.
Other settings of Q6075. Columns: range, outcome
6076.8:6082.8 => 100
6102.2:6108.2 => 95.7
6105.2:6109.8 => 96.7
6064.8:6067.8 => 99.8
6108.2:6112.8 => 99.2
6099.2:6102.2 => 99.3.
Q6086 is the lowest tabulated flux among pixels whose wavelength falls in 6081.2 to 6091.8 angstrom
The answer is 98.87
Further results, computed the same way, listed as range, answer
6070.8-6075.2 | 101.5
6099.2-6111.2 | 94.09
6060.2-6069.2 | 99.09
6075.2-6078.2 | 101.8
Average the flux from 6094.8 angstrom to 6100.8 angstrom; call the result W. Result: 99.4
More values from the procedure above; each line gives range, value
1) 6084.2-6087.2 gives 99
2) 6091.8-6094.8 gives 98.3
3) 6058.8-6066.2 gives 102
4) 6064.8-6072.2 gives 100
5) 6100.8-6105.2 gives 96.9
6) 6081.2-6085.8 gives 99.3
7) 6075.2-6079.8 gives 102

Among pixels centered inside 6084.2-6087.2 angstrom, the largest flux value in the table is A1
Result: 99.11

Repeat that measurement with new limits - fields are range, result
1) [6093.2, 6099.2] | 99.77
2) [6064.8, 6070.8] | 101.3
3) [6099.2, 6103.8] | 99.4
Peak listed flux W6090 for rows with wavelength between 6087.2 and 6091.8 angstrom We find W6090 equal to 99.94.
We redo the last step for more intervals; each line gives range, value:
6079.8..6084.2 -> 99.57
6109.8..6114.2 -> 99.81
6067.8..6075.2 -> 102.1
